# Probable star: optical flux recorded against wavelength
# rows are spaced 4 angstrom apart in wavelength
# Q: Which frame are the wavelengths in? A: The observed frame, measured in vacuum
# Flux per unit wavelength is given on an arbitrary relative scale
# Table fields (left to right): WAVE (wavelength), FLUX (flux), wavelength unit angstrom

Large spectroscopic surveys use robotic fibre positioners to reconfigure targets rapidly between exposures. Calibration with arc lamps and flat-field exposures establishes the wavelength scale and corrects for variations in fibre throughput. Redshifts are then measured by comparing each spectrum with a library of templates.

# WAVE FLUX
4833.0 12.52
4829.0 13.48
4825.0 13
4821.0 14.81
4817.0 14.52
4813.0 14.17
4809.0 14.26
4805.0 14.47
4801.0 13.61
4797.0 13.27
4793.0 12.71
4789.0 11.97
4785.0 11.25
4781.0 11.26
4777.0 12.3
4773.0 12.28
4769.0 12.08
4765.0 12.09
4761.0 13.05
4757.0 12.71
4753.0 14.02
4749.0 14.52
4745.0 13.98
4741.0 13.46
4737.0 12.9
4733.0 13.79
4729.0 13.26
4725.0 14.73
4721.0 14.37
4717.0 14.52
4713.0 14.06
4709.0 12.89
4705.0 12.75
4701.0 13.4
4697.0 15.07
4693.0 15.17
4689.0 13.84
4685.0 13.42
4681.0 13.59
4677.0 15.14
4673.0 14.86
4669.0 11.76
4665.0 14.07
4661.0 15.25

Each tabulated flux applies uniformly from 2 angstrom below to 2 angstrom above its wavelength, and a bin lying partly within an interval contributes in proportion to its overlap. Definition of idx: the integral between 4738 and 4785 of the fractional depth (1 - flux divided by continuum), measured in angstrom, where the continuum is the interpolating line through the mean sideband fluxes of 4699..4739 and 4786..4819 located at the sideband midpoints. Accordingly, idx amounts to 2.7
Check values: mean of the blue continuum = 13.7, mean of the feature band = 12.8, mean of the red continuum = 13.6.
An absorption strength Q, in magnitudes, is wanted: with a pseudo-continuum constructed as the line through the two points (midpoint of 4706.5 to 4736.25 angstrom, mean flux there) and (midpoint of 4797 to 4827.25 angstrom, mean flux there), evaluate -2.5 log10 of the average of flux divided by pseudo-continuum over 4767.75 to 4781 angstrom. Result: 0.16 mag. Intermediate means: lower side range 13.9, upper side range 14.1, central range 12.1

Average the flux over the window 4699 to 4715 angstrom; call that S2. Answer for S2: 13.3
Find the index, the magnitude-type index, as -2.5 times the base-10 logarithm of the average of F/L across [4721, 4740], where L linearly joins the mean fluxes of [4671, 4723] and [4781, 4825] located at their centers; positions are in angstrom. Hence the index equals 0.01 mag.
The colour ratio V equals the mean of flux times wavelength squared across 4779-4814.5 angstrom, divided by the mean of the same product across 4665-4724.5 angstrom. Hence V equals 0.97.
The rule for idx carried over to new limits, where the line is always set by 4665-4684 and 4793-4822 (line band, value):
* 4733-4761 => 0.8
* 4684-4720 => -0.1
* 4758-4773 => 1.7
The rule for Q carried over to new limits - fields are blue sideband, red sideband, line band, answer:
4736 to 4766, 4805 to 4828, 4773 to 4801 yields 0.13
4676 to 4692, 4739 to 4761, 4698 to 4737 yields 0.01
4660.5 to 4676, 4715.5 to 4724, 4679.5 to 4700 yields 0.00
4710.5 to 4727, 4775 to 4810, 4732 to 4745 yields 0.04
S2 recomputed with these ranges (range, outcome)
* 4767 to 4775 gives 12.2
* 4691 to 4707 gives 14.1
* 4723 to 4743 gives 13.6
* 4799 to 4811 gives 14.1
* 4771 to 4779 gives 12.3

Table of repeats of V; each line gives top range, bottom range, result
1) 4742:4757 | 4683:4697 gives 1.00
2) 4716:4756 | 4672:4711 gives 1.01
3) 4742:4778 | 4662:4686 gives 0.97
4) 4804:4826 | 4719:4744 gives 1.07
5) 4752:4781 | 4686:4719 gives 0.92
